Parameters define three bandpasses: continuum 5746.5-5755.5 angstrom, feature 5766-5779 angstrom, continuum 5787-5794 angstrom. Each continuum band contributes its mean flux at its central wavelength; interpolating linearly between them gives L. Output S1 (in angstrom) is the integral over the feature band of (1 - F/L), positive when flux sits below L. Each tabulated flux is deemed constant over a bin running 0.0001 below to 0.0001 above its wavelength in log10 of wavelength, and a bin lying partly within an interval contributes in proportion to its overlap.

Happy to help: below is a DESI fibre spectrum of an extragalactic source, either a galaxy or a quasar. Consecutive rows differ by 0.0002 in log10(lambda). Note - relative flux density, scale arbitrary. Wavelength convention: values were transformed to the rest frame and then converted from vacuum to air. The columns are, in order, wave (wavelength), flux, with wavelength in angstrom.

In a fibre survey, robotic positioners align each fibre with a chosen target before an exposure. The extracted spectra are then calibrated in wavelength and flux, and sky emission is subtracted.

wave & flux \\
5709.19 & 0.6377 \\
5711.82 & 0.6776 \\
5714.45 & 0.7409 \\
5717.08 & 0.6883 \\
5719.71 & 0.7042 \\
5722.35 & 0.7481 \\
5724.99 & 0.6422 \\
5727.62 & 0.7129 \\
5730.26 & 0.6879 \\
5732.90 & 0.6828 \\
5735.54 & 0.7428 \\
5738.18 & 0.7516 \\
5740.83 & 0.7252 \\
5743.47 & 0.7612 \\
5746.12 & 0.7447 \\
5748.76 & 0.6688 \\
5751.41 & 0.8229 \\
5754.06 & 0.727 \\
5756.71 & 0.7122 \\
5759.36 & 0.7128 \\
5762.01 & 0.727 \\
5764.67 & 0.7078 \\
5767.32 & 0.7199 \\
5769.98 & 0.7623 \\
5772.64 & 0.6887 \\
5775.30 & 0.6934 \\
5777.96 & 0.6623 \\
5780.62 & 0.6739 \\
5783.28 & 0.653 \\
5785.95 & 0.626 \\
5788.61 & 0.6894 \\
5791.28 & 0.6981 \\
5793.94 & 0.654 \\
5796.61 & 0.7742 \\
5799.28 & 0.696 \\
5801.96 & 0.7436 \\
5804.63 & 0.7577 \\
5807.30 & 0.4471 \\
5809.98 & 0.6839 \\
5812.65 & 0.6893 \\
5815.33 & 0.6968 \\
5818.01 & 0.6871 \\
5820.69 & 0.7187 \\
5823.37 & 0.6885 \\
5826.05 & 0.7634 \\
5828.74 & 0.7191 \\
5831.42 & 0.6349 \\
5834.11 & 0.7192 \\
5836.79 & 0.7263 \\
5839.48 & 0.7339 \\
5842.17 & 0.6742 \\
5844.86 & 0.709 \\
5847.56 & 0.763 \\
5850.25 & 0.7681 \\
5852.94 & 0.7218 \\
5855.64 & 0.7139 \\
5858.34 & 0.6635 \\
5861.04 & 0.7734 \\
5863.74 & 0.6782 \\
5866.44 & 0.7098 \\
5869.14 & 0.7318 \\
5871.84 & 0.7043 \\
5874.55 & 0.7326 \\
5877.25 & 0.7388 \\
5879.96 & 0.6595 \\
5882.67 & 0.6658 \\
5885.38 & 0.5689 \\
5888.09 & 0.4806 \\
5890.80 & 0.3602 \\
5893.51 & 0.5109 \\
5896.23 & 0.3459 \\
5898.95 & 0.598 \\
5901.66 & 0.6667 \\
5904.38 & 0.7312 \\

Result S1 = 0.1 angstrom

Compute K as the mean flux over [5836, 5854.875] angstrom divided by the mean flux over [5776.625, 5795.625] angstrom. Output 1.09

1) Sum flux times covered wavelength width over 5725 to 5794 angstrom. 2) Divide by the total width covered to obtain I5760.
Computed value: 0.708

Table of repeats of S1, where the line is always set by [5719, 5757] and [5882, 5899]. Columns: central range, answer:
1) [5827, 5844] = -3.8 angstrom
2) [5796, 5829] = -4.7 angstrom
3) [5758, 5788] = -1.1 angstrom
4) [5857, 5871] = -4.8 angstrom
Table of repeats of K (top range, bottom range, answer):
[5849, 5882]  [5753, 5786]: 1.02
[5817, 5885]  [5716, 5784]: 1.00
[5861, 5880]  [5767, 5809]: 1.05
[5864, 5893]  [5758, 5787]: 0.91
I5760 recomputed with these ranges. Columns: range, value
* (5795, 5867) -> 0.705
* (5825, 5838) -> 0.711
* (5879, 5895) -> 0.536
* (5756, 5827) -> 0.693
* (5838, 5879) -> 0.72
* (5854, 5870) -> 0.711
